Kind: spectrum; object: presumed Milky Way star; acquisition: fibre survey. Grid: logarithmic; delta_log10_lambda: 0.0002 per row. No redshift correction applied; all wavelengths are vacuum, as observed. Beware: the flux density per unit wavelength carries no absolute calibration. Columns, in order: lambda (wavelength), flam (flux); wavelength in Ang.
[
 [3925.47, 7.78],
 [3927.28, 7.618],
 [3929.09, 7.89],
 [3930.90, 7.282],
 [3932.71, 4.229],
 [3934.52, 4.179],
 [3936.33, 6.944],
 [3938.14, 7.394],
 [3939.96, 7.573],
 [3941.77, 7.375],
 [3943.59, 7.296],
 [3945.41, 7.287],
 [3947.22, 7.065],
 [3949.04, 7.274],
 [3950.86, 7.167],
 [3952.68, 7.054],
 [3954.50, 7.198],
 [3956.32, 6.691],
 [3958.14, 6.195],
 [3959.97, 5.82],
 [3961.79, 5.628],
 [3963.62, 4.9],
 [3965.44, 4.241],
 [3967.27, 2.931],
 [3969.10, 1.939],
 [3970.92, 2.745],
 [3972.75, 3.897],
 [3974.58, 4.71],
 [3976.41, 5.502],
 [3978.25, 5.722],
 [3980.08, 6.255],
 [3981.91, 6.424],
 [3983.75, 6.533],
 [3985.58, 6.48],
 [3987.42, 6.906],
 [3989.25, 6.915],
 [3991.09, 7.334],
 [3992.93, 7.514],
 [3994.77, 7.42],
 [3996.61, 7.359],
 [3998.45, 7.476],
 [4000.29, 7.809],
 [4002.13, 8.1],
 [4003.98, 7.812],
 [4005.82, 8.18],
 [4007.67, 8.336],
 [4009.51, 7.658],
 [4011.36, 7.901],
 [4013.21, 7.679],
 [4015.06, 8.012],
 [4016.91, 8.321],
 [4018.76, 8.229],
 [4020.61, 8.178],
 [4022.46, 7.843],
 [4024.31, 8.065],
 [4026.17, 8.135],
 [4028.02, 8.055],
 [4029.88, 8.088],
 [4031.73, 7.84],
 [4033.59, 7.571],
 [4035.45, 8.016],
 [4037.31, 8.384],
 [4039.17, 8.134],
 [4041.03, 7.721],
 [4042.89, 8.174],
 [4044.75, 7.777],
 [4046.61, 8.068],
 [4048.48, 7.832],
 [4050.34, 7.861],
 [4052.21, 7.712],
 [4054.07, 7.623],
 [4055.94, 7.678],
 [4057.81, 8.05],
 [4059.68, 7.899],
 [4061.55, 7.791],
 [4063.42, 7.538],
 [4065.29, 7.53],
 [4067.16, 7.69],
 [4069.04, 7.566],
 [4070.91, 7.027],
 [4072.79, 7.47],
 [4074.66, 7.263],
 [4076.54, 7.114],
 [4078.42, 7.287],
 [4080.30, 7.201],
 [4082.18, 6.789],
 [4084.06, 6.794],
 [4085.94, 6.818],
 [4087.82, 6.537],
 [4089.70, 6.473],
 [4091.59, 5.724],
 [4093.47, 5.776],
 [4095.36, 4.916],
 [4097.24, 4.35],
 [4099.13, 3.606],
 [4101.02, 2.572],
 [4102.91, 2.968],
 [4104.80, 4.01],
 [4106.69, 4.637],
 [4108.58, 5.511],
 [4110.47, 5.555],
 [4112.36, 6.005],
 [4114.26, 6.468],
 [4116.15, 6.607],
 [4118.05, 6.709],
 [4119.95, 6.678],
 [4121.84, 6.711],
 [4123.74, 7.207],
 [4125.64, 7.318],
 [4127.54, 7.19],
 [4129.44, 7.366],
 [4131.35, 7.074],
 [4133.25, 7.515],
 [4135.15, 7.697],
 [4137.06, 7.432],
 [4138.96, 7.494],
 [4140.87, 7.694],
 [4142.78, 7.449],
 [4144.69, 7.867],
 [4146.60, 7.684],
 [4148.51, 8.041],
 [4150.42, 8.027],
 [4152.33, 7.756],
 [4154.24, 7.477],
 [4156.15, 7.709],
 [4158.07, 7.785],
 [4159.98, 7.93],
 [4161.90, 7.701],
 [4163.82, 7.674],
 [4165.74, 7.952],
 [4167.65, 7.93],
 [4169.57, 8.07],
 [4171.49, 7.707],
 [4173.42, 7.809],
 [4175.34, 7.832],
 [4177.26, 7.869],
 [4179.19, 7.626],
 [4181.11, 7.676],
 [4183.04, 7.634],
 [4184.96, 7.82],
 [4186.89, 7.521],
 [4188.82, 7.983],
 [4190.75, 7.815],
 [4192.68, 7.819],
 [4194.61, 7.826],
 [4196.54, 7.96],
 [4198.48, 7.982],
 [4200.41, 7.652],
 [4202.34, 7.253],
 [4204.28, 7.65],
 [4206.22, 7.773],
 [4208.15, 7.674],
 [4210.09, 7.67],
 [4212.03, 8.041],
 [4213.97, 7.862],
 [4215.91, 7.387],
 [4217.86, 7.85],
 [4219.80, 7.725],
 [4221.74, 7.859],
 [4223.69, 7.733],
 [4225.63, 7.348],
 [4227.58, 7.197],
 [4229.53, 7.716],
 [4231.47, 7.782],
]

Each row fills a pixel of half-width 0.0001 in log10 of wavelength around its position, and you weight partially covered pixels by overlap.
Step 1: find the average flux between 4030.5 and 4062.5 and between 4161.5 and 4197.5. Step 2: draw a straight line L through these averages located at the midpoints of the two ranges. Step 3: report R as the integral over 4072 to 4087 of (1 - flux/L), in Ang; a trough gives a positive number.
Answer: 1.5 Ang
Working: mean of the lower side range 7.89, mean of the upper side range 7.8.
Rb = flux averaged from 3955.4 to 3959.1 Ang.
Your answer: 6.43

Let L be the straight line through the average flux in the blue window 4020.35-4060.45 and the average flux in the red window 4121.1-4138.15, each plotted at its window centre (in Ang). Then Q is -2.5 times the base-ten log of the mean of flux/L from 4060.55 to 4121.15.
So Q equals 0.23 mag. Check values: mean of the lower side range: 7.94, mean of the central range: 6.16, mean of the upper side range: 7.29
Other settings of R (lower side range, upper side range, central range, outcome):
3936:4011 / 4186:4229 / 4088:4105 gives 6.01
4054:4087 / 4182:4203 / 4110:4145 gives 2.32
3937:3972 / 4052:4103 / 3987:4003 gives -3.24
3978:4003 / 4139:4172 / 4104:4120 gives 3.85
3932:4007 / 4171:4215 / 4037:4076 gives -4.97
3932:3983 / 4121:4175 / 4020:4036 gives -3.75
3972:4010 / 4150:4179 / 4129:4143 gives 0.34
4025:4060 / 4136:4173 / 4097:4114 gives 7.35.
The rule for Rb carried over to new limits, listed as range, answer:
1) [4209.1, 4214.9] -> 7.85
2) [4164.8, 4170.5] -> 8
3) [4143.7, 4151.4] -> 7.9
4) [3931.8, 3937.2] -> 5.11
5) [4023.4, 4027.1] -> 8.1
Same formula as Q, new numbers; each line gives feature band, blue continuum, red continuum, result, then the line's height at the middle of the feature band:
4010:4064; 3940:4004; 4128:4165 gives -0.17 mag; 6.77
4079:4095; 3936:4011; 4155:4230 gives 0.10 mag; 7.13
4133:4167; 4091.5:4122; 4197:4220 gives -0.23 mag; 6.25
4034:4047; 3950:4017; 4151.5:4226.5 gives -0.18 mag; 6.8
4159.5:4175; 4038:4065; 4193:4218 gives -0.01 mag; 7.76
